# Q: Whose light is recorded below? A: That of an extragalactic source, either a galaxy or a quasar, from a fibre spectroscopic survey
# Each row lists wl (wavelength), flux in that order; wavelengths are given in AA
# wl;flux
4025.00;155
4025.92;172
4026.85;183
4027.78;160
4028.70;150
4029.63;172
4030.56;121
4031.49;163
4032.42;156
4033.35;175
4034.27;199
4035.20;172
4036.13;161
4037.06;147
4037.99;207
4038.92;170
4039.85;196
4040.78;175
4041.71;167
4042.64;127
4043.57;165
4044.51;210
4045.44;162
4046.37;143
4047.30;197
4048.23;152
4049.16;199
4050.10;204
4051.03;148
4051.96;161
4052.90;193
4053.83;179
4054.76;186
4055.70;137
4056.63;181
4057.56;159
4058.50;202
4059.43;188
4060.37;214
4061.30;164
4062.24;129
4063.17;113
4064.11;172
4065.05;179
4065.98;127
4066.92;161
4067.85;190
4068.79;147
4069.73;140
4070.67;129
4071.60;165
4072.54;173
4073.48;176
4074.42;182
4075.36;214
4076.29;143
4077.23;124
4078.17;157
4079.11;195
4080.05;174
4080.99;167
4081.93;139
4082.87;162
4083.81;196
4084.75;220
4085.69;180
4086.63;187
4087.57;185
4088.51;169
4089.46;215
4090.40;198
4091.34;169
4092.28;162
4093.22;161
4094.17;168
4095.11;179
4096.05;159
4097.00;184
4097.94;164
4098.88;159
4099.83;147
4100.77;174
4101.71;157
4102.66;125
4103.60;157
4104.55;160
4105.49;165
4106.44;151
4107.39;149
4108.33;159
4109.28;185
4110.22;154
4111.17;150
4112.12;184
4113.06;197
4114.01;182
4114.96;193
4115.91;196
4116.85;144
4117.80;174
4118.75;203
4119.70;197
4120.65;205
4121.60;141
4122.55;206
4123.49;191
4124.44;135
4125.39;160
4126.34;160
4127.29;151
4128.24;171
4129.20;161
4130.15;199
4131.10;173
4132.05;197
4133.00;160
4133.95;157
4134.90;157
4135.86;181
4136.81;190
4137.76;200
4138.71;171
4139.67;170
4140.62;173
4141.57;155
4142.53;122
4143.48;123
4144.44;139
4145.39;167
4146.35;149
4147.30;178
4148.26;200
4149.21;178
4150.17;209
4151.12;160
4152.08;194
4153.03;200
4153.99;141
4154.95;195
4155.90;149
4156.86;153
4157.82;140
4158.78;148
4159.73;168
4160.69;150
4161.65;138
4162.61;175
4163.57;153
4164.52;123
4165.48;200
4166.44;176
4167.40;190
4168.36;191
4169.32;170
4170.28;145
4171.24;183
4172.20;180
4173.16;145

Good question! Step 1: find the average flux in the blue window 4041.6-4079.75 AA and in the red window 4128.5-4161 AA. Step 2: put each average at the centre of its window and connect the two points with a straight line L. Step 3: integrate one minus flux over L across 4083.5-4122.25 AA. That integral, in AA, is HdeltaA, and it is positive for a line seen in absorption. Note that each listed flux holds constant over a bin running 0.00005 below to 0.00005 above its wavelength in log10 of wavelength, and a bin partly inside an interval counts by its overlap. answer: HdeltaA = -1.3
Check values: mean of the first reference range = 167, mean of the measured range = 173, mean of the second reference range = 168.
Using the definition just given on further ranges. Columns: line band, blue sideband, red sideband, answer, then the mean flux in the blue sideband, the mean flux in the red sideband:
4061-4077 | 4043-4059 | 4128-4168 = 1.38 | 175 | 167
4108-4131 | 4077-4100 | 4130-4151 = -0.49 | 174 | 170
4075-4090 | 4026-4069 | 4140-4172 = -0.80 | 169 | 165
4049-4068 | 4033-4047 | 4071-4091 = 0.46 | 172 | 177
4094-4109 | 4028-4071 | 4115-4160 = 0.80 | 167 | 170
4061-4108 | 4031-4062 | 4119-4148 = 1.75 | 174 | 168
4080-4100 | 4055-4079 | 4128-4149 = -1.26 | 163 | 168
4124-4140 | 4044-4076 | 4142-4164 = -0.63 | 170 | 162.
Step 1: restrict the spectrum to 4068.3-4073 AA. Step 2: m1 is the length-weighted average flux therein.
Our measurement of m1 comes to 151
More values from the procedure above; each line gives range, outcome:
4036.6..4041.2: 179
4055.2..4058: 159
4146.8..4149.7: 185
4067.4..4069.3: 167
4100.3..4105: 155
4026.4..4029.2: 164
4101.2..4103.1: 142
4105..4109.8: 162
